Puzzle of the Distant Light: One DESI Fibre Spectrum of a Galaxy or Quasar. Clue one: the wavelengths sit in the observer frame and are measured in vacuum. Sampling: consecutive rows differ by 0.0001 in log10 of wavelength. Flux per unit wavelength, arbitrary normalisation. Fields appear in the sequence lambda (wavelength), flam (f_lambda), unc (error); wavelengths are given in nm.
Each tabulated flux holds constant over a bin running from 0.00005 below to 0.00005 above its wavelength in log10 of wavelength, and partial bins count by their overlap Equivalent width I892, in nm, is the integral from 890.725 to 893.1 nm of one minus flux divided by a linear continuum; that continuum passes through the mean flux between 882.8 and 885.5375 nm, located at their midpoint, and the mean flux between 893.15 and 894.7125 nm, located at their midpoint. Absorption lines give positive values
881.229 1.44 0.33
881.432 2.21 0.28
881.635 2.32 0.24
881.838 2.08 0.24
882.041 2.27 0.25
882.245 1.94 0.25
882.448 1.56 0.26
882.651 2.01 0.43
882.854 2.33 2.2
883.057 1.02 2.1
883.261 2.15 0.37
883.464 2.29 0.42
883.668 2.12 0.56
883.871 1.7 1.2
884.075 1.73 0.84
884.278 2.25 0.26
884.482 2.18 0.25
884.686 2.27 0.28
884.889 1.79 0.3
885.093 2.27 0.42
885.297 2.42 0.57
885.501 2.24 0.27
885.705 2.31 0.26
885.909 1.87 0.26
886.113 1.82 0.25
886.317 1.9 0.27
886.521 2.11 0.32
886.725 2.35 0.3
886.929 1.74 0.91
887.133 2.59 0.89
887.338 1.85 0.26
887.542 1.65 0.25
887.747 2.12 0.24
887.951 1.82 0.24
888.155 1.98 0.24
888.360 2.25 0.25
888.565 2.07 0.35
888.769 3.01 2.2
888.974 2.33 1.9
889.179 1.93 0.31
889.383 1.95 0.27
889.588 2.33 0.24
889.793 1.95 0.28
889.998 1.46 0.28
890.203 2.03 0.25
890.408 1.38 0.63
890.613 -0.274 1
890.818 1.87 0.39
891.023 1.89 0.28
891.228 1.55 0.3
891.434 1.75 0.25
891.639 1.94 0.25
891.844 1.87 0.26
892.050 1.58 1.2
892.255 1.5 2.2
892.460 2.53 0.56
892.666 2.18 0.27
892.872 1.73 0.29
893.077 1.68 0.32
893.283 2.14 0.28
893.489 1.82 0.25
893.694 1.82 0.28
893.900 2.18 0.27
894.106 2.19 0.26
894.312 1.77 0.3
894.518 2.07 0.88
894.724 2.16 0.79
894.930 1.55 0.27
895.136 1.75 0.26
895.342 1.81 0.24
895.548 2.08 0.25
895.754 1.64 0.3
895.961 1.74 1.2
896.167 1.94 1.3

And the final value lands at 0.196 nm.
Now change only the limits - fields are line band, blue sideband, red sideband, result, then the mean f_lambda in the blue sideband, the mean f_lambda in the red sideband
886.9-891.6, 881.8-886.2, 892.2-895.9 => 0.223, 2.03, 1.93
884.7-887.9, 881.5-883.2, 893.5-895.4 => -0.213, 1.95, 1.92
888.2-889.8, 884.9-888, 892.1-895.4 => -0.172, 2.07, 1.93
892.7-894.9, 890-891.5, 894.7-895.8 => -0.323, 1.45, 1.82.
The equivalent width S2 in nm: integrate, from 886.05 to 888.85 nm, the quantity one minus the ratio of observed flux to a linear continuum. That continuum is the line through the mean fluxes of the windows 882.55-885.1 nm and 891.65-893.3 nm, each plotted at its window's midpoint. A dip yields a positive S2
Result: -0.192 nm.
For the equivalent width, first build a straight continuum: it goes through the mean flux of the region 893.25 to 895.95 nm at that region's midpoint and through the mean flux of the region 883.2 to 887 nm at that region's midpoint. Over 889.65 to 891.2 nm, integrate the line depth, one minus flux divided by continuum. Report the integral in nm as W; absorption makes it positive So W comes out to 0.381 nm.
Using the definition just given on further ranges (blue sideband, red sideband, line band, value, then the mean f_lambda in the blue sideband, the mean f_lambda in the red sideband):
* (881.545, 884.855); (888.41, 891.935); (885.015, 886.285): -0.13 nm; 2.01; 1.83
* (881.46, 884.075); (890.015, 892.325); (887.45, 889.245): -0.47 nm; 1.98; 1.55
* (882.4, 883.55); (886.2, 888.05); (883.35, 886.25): -0.20 nm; 1.9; 2.01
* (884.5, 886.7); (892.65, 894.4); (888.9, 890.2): 0.02 nm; 2.11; 1.94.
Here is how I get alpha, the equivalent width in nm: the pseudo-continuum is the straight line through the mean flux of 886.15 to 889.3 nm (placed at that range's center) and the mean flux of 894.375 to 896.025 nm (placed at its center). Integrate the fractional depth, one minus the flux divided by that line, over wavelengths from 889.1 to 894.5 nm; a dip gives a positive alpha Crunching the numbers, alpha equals 0.44 nm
